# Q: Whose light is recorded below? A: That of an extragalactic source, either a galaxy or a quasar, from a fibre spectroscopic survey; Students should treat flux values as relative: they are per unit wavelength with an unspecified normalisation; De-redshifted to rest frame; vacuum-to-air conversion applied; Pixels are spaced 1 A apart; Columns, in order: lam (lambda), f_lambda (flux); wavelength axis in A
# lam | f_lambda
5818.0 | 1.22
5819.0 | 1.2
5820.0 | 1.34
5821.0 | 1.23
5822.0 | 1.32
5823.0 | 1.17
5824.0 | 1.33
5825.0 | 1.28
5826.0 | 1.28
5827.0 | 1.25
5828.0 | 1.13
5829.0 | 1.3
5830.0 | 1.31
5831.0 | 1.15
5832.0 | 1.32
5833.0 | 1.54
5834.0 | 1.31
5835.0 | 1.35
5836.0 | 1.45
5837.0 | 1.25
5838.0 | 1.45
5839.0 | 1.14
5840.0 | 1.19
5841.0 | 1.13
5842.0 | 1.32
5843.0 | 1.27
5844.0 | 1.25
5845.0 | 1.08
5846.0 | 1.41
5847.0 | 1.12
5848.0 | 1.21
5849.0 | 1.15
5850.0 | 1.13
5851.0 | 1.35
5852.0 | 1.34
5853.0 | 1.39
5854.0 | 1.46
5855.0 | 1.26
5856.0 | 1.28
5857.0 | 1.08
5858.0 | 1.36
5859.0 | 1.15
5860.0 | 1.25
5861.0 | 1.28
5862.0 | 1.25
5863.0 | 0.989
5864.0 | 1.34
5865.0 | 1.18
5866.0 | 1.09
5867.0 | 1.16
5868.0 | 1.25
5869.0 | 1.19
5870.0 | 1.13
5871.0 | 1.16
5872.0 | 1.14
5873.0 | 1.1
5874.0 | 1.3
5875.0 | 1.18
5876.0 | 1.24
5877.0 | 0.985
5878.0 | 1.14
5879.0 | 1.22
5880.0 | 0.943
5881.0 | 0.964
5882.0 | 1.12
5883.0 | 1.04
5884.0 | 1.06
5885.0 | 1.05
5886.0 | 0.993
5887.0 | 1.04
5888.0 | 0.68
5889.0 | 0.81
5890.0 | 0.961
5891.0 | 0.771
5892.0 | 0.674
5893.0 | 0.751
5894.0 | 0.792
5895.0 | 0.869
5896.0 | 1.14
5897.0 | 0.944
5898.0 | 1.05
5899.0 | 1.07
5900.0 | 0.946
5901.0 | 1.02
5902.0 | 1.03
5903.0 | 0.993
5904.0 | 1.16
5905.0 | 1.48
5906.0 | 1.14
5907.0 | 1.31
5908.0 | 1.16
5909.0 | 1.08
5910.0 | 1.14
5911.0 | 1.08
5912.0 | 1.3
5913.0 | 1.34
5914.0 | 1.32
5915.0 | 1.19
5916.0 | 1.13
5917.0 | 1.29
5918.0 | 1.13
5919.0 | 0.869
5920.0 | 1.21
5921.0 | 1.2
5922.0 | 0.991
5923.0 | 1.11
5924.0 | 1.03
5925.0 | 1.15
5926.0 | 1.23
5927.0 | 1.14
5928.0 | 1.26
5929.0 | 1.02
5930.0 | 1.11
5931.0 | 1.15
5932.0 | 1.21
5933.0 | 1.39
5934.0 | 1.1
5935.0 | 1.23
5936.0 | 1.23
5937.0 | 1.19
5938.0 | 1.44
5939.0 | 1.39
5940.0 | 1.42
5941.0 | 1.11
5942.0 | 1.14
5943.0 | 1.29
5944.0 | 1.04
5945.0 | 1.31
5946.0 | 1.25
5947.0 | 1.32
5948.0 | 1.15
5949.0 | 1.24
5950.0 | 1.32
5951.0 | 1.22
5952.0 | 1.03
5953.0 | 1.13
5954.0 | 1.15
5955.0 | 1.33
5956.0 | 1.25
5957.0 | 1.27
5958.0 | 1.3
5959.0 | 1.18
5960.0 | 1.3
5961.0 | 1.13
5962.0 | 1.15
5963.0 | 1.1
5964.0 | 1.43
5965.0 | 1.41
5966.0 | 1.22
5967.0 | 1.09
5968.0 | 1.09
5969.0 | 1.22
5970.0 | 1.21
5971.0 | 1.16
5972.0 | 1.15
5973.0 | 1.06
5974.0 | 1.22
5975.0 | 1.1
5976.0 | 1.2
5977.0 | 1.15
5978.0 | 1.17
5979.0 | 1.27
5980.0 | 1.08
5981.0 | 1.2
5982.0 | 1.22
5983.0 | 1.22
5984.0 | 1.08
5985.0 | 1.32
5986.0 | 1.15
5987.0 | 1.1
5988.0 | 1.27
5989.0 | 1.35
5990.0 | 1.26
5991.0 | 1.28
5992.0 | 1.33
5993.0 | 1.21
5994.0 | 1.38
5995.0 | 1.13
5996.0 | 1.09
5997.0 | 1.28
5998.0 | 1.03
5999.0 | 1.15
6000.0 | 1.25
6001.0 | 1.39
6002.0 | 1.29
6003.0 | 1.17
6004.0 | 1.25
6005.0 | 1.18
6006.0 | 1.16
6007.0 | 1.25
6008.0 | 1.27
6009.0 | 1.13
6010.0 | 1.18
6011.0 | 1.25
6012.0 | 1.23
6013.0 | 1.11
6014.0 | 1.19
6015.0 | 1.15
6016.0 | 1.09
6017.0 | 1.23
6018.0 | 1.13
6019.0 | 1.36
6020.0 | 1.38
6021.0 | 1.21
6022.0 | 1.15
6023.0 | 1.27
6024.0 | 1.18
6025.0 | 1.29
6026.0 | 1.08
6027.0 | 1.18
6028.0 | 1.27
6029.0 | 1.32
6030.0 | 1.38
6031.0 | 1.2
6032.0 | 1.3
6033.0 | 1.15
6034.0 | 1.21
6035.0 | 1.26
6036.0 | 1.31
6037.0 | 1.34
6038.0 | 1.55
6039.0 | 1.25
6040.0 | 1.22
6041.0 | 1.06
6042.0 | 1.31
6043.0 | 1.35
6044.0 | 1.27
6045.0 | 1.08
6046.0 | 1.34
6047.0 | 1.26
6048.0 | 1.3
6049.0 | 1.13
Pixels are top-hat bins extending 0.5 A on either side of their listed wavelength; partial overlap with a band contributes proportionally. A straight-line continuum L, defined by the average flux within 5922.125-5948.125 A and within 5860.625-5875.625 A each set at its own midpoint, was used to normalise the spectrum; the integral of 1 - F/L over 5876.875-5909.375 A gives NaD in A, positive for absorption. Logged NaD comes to 4.9 A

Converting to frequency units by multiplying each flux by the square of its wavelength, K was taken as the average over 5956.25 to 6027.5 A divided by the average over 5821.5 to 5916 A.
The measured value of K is 1.08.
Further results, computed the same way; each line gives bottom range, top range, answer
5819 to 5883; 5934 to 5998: 1.03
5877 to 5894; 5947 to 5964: 1.31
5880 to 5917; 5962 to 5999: 1.18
